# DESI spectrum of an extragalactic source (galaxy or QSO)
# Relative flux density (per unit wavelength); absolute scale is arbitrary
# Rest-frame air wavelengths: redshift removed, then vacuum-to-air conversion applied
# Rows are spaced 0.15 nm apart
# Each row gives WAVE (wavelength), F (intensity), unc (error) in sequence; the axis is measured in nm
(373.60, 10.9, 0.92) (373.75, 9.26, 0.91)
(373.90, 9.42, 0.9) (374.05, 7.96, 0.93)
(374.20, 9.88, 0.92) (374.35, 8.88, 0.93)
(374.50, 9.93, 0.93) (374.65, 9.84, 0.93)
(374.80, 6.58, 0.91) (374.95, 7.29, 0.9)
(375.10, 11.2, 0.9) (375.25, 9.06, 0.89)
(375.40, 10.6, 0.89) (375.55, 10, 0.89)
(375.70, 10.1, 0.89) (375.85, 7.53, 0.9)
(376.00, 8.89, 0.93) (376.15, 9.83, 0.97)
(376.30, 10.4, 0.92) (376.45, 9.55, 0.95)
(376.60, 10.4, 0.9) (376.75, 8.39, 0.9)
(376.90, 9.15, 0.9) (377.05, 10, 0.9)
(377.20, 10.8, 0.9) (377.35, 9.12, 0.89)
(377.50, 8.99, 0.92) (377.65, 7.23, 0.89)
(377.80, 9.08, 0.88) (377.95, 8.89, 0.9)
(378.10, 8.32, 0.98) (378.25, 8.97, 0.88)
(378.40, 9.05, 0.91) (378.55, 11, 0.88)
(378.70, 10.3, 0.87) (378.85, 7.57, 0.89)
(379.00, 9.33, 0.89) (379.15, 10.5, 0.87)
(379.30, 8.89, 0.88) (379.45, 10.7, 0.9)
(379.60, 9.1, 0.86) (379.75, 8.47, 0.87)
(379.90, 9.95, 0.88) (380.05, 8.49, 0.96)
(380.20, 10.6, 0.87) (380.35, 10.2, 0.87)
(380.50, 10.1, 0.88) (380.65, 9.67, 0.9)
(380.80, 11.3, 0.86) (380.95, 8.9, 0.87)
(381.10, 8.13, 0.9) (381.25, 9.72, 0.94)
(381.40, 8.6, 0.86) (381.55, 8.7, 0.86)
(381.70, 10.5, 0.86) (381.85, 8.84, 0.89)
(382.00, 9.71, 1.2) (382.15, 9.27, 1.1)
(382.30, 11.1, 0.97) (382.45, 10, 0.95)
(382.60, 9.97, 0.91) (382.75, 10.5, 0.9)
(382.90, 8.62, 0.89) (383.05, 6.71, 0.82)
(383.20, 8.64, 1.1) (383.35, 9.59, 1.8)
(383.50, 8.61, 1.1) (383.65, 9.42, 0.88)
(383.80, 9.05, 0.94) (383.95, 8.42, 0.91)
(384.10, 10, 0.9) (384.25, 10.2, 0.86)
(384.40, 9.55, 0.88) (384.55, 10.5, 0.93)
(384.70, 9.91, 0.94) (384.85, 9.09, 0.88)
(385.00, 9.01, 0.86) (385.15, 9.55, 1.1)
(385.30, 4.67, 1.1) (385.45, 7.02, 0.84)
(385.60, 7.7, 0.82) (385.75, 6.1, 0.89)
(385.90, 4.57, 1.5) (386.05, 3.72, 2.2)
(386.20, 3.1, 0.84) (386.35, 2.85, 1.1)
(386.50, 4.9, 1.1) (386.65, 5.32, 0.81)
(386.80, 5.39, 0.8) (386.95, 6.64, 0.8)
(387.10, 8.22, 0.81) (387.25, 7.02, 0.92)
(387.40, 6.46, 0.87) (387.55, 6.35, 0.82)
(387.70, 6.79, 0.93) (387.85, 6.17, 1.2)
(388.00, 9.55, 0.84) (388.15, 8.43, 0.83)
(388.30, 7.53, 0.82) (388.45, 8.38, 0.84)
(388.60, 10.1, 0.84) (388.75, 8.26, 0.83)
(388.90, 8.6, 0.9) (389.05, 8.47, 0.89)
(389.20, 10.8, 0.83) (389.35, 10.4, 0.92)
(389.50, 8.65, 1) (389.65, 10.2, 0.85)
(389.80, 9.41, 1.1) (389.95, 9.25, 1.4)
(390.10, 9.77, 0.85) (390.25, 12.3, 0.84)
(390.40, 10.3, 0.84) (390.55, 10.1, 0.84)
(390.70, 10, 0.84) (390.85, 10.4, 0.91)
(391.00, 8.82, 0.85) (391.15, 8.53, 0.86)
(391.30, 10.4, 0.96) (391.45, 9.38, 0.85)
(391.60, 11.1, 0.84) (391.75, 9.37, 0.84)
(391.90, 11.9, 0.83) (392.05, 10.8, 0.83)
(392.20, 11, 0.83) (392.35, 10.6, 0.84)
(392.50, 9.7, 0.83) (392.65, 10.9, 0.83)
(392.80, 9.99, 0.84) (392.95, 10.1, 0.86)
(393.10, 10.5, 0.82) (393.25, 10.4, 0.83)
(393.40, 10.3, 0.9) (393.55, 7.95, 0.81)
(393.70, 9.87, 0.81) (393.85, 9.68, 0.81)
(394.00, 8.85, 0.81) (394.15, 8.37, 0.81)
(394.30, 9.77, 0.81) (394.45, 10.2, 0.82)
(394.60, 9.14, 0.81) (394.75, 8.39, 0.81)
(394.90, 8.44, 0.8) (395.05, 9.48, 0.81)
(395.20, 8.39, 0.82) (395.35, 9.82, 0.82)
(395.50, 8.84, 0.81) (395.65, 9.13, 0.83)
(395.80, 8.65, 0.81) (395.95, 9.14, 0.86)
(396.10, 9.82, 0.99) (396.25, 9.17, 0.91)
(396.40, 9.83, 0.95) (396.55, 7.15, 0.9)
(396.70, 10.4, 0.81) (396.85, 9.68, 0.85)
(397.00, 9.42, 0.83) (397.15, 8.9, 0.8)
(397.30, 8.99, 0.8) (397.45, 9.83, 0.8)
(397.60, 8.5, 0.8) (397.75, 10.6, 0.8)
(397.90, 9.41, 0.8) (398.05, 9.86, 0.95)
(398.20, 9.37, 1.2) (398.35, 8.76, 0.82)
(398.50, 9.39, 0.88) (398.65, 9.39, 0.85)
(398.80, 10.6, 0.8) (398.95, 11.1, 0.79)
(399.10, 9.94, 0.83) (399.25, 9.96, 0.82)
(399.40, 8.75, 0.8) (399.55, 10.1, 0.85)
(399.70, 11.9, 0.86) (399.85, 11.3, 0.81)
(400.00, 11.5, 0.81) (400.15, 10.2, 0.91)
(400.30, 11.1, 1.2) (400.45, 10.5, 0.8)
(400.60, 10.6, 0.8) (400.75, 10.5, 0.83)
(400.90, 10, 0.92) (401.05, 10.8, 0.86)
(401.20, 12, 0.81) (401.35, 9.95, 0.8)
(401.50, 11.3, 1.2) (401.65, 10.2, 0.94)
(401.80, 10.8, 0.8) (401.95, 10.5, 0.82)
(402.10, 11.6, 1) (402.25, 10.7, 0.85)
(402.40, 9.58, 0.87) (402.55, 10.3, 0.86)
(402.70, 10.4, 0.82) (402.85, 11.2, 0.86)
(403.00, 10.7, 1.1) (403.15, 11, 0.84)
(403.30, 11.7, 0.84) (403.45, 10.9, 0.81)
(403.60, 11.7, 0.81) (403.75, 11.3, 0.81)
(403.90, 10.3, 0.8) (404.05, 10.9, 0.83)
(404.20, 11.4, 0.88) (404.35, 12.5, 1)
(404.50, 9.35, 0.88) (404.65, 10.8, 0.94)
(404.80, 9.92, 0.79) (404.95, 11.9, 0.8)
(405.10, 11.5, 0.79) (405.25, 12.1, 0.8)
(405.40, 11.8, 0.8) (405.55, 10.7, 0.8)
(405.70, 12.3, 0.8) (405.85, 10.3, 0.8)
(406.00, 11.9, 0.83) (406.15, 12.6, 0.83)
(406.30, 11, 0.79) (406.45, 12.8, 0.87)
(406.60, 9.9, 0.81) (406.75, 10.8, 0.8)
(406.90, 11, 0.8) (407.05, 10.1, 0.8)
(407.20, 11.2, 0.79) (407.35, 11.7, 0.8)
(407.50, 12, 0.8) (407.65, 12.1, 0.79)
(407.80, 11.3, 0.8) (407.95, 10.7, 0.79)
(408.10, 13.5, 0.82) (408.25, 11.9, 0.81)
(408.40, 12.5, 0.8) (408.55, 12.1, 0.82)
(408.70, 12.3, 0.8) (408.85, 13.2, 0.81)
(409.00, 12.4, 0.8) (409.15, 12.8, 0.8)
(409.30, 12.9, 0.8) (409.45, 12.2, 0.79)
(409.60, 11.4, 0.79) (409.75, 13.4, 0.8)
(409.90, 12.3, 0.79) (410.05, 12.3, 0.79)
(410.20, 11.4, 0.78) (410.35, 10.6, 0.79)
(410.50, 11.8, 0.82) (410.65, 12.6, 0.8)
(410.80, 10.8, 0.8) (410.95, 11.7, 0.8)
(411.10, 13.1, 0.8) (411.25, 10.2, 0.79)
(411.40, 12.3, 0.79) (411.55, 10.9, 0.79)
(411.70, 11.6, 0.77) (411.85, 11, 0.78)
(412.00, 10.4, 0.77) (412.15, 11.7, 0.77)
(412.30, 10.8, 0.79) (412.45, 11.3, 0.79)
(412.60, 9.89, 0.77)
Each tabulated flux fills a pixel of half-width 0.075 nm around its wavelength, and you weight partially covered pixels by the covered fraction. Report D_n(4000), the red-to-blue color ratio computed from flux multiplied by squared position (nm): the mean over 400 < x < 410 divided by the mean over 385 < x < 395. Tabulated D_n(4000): 1.42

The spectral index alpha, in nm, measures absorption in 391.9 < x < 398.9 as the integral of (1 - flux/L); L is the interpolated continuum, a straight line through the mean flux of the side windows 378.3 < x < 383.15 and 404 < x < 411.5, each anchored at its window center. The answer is 0.75 nm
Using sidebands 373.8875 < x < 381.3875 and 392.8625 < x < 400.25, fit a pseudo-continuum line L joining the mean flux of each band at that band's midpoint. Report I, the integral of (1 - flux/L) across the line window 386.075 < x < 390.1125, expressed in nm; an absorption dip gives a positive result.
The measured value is 0.81 nm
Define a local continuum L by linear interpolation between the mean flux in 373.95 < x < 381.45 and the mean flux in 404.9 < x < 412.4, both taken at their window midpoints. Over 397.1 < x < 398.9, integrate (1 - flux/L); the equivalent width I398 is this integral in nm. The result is 0.23 nm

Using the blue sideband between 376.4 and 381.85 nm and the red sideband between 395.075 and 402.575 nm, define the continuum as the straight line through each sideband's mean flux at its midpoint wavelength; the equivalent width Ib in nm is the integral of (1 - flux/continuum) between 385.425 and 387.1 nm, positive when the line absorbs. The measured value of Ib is 0.75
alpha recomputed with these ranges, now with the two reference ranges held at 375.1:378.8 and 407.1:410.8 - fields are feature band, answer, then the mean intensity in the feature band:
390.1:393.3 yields 0.10 nm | 10.3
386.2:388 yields 0.74 nm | 6.04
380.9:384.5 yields 0.22 nm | 9.29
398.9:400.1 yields 0.08 nm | 10.5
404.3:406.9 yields 0.11 nm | 11.3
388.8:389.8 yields 0.09 nm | 9.48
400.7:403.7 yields 0.19 nm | 10.8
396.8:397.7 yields 0.15 nm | 9.25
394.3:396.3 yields 0.33 nm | 9.15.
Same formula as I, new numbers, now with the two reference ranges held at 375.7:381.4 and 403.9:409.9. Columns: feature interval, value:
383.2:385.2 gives 0.086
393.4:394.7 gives 0.166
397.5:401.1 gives 0.290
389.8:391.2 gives 0.055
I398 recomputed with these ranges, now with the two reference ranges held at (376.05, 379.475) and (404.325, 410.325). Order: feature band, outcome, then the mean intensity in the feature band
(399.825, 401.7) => 0.07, 10.8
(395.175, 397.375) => 0.34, 9.17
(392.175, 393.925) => 0.09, 10.1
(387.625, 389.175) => 0.29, 8.31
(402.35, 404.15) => 0.08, 10.9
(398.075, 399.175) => 0.12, 9.8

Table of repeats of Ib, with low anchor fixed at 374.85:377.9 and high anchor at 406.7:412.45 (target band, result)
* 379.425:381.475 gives 0.023 nm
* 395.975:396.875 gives 0.125 nm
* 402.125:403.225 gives 0.064 nm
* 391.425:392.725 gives -0.010 nm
